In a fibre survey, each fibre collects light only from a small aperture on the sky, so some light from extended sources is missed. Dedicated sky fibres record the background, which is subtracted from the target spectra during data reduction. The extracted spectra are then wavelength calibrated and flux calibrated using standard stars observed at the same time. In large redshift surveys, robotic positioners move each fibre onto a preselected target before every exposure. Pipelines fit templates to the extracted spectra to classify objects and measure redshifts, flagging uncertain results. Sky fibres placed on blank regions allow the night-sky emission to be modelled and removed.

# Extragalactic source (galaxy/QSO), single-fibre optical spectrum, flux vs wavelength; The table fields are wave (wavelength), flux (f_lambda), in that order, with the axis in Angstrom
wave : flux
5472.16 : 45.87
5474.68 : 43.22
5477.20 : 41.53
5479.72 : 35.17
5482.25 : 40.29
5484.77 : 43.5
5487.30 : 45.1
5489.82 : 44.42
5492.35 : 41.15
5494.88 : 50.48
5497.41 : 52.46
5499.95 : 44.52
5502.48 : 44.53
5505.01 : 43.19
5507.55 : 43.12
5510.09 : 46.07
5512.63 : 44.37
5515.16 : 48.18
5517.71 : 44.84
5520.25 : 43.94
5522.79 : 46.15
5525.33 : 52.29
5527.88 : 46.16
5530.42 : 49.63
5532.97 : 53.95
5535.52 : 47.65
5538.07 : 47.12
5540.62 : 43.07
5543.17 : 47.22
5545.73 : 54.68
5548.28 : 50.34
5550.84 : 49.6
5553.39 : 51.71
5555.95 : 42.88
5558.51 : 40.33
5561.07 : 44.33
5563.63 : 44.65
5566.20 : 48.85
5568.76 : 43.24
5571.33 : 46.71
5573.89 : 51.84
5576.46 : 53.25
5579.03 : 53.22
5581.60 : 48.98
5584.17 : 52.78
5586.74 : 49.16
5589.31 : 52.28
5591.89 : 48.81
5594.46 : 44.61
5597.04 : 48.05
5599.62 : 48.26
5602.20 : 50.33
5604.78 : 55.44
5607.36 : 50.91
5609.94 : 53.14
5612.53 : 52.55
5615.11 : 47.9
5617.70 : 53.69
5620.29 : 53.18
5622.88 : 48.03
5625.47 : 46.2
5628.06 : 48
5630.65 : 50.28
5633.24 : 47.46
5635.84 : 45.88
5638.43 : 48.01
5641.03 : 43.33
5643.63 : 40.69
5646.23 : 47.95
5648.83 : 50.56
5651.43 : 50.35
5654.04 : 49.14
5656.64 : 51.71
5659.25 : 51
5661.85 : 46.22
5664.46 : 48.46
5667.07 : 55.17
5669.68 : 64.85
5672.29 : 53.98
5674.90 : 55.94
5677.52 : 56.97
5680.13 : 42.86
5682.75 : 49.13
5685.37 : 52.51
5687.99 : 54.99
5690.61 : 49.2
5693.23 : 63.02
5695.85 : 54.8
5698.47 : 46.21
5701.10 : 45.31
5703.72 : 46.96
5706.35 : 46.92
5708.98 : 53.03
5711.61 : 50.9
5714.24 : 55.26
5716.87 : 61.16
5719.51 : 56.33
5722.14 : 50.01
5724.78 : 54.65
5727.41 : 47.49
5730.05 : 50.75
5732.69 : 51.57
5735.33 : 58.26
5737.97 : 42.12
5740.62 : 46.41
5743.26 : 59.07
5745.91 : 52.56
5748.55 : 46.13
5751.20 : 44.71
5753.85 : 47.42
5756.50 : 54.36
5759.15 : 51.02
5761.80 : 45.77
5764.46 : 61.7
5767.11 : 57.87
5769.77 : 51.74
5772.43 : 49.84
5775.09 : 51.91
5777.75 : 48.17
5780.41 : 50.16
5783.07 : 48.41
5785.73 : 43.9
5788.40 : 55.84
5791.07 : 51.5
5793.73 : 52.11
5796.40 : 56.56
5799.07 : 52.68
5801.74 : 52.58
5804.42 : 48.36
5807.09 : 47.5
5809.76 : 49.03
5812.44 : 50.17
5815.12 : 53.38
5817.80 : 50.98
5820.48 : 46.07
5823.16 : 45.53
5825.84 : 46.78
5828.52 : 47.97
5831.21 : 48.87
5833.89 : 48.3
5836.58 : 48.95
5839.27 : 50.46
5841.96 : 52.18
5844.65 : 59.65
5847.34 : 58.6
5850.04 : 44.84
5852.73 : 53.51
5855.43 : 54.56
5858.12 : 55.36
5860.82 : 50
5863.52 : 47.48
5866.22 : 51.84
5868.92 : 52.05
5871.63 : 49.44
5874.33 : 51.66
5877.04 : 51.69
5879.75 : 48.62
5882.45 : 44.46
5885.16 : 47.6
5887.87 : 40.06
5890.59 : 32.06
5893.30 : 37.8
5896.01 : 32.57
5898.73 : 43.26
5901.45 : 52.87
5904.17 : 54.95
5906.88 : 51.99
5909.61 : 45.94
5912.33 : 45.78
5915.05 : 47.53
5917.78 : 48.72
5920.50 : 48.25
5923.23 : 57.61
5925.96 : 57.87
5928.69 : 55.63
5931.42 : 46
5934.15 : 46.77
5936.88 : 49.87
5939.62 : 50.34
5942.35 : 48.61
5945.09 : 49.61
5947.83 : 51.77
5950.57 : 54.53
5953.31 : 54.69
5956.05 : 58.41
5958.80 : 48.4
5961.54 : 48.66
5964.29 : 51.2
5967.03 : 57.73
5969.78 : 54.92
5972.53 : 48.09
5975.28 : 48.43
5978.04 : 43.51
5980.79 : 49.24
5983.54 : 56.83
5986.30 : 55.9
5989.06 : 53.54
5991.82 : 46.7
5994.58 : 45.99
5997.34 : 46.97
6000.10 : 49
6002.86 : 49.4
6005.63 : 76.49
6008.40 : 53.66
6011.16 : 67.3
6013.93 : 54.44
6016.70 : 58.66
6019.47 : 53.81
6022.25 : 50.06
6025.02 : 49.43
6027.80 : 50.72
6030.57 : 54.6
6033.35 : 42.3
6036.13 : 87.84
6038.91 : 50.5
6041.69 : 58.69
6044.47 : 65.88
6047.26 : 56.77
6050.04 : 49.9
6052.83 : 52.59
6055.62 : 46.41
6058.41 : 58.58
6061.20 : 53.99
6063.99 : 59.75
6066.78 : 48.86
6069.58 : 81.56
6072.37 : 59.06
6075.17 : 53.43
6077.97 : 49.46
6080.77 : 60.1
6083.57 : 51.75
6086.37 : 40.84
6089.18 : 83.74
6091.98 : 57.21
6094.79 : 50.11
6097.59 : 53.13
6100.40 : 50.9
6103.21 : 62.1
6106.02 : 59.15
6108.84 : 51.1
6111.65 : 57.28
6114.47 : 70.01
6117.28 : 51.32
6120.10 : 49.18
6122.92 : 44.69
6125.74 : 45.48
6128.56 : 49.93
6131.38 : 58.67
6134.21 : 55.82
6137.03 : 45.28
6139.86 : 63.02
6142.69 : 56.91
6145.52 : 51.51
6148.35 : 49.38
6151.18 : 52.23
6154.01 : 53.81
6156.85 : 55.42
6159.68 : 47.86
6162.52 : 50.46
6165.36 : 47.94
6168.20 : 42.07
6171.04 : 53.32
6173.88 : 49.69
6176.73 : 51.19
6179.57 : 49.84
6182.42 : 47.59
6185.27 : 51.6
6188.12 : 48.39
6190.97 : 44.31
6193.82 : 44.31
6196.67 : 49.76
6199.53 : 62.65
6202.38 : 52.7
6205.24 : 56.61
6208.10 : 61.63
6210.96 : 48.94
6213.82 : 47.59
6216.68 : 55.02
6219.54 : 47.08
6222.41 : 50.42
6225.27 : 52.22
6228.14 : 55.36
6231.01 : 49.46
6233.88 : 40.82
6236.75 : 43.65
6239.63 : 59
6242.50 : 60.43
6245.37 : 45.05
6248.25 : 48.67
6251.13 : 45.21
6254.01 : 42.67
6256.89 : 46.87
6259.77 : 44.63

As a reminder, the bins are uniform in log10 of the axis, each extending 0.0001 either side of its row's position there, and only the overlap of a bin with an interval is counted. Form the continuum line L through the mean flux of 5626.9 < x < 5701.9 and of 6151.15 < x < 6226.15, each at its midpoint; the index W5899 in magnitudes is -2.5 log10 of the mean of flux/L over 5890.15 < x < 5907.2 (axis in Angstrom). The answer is 0.16 mag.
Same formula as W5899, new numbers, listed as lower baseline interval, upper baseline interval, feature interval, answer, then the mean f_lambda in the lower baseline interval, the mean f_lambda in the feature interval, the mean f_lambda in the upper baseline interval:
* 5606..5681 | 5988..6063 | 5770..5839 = 0.050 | 50.2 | 49.9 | 55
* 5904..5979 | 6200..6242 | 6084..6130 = -0.065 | 50.9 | 54.7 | 51.9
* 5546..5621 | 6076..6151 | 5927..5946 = 0.065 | 49.4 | 49.7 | 54.5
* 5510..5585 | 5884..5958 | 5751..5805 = -0.068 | 47.9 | 51.4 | 48.6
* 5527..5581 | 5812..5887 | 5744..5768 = -0.037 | 48.1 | 51.4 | 50.3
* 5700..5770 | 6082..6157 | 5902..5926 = 0.046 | 51.5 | 50.6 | 54.4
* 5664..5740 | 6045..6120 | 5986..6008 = 0.054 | 52.4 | 52.9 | 56.5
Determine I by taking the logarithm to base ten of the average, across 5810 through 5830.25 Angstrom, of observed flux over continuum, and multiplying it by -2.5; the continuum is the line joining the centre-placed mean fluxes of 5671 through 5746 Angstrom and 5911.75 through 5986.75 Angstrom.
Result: 0.06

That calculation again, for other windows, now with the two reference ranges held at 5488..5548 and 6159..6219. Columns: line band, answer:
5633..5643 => 0.05 mag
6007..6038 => -0.14 mag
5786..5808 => -0.07 mag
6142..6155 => -0.04 mag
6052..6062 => -0.06 mag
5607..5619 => -0.09 mag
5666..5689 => -0.13 mag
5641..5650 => 0.04 mag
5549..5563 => 0.03 mag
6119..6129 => 0.07 mag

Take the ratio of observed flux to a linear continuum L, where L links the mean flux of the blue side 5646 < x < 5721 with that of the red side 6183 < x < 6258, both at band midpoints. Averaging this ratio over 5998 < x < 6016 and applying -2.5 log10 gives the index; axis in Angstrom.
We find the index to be -0.14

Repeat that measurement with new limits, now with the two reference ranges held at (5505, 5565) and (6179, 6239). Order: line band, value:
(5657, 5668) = -0.06 mag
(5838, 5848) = -0.13 mag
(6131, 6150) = -0.08 mag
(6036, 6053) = -0.18 mag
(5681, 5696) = -0.12 mag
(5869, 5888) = 0.01 mag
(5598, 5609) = -0.09 mag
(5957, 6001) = -0.02 mag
